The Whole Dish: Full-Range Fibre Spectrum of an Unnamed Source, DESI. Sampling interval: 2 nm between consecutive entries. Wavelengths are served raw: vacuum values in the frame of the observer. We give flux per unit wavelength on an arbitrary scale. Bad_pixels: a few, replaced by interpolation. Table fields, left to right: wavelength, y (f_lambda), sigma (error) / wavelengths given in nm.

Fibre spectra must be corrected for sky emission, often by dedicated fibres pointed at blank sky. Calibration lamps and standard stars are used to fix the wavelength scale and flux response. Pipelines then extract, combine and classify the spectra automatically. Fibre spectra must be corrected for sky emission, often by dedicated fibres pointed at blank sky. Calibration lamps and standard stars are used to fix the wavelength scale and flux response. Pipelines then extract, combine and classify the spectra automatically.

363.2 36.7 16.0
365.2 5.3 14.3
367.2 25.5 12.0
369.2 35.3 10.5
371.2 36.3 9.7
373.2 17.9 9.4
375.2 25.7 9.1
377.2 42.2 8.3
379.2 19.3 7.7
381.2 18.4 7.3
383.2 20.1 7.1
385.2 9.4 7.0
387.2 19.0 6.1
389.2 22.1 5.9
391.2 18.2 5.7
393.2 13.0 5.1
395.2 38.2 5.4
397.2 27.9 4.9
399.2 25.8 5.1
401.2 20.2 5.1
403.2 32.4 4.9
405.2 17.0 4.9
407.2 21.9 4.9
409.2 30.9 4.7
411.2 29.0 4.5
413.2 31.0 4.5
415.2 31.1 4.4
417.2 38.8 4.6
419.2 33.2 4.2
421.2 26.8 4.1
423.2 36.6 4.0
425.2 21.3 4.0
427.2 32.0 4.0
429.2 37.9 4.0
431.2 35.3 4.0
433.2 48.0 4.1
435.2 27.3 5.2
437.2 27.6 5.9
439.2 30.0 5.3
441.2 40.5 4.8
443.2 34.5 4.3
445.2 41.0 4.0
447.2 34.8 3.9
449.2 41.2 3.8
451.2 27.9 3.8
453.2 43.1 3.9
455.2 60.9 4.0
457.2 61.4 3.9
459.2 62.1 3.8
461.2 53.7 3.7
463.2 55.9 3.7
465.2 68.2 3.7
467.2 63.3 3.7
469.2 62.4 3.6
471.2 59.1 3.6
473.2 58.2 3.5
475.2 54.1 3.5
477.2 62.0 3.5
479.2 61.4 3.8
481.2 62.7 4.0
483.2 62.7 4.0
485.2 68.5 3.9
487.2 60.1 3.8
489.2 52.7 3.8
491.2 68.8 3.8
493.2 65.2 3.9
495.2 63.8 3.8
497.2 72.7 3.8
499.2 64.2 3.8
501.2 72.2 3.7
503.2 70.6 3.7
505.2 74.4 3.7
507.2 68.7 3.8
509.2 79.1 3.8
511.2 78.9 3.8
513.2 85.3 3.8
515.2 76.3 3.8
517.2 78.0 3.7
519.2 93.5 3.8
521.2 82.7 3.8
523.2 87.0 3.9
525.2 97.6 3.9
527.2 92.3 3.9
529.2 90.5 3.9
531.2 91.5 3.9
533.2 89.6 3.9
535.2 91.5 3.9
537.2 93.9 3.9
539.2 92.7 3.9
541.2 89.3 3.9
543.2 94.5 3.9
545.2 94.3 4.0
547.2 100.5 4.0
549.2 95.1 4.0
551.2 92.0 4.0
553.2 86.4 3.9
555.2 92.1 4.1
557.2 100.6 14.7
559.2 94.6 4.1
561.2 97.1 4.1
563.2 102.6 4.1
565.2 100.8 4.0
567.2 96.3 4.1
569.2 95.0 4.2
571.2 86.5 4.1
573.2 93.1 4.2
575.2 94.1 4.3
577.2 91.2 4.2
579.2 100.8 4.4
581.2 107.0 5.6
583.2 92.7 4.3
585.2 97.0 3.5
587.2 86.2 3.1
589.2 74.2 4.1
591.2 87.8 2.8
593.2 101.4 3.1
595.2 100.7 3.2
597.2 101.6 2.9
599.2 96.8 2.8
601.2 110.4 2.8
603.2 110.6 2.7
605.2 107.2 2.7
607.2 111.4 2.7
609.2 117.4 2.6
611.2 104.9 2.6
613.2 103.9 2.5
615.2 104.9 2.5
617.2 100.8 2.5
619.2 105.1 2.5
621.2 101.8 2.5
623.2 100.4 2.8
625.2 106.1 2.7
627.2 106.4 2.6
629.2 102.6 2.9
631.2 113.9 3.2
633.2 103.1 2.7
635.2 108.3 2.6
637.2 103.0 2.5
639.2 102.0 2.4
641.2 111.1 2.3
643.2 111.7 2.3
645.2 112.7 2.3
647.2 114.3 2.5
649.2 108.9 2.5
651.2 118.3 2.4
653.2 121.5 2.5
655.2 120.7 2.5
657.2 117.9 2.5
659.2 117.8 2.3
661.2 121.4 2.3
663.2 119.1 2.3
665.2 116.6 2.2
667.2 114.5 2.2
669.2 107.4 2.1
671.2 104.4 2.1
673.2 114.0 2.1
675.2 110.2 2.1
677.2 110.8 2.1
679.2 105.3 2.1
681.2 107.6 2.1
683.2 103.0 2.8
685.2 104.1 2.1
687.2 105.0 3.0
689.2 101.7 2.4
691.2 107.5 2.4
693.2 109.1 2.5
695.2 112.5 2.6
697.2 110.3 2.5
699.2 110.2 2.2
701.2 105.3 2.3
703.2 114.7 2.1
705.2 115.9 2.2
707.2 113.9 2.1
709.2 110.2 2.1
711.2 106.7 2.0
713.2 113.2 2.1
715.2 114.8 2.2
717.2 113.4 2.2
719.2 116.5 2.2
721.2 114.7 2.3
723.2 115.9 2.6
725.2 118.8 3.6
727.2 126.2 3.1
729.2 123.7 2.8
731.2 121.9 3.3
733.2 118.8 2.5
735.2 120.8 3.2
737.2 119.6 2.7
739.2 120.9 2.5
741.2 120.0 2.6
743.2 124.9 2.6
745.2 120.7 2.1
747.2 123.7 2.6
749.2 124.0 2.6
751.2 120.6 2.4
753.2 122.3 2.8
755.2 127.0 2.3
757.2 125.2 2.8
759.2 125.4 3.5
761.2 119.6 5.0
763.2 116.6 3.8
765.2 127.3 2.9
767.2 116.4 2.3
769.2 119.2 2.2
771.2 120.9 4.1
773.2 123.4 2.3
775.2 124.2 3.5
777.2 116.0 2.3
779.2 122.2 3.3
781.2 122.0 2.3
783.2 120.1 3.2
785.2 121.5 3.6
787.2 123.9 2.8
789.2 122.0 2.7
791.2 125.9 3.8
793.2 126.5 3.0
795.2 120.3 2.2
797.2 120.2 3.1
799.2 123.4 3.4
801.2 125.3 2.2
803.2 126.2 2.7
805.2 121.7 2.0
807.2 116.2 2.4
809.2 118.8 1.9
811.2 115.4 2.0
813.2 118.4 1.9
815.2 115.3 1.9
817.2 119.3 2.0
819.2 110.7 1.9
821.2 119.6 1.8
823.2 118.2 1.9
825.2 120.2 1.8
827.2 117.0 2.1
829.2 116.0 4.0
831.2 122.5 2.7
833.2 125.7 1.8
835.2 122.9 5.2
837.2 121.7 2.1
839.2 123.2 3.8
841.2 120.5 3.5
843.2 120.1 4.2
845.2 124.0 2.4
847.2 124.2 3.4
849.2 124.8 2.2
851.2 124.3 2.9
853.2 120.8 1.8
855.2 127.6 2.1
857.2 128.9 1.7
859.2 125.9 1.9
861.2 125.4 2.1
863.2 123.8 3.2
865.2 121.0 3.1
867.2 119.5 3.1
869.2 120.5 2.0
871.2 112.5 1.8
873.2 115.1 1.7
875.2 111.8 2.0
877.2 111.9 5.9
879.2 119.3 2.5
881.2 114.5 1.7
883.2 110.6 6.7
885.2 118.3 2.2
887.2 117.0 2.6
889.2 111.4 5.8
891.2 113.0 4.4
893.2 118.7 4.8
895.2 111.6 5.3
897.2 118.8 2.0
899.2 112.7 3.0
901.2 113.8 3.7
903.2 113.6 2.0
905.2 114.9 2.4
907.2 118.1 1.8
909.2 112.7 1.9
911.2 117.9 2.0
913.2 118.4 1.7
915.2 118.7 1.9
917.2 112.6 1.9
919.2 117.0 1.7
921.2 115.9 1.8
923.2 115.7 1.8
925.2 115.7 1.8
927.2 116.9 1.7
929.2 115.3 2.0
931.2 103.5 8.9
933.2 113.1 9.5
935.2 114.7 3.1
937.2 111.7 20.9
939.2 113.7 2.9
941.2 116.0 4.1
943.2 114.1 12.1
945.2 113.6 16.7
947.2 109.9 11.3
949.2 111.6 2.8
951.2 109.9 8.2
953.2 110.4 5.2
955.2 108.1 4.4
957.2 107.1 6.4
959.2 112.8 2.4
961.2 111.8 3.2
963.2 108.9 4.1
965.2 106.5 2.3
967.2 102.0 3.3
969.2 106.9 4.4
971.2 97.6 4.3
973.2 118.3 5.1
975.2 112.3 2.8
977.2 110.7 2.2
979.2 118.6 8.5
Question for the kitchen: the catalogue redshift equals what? 0.14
